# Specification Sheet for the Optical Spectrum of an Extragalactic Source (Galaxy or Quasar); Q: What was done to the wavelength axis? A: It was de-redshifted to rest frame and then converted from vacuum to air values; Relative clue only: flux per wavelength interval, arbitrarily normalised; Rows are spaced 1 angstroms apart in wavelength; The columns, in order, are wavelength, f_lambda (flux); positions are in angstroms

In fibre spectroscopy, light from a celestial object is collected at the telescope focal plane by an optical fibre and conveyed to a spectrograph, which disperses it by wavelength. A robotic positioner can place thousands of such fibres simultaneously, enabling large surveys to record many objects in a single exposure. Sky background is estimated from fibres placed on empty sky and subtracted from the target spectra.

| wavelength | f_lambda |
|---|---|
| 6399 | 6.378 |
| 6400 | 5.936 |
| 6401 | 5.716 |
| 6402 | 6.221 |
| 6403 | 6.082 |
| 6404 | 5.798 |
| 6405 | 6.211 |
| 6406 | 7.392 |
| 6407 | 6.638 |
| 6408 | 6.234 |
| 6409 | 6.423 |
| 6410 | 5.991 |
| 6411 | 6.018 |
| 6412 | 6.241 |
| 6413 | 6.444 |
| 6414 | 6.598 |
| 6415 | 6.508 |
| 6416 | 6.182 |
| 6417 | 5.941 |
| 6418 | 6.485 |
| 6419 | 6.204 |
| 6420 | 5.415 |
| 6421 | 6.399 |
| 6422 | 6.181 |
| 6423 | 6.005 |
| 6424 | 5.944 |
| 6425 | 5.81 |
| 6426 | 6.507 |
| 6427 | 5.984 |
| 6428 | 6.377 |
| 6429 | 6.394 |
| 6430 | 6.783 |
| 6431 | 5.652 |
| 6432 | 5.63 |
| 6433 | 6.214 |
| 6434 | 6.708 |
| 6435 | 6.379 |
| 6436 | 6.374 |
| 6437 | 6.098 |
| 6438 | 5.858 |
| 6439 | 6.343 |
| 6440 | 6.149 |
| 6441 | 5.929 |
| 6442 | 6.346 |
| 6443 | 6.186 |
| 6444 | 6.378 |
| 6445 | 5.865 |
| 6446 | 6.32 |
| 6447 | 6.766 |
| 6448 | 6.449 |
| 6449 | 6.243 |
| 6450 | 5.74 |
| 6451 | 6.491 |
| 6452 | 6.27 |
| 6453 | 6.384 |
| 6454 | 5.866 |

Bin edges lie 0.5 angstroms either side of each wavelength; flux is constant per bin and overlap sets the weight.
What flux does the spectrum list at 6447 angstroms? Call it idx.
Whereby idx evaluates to 6.766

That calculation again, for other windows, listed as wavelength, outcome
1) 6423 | 6.005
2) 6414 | 6.598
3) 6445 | 5.865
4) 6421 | 6.399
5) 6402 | 6.221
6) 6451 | 6.491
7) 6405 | 6.211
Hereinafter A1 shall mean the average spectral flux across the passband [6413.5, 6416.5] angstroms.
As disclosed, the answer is 6.43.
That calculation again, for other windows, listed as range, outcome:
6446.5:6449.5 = 6.49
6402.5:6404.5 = 5.94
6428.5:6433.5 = 6.13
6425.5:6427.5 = 6.25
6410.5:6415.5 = 6.36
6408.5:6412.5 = 6.17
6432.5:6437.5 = 6.35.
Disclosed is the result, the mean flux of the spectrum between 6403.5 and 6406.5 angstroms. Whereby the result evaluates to 6.47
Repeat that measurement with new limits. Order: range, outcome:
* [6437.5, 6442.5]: 6.13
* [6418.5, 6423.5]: 6.04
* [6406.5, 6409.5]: 6.43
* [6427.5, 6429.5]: 6.39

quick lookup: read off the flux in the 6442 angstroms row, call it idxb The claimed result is 6.346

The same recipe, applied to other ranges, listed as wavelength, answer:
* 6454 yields 5.866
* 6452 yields 6.27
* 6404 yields 5.798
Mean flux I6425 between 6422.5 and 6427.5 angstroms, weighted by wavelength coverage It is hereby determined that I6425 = 6.05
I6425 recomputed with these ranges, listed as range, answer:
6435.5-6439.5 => 6.17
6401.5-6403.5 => 6.15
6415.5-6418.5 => 6.2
